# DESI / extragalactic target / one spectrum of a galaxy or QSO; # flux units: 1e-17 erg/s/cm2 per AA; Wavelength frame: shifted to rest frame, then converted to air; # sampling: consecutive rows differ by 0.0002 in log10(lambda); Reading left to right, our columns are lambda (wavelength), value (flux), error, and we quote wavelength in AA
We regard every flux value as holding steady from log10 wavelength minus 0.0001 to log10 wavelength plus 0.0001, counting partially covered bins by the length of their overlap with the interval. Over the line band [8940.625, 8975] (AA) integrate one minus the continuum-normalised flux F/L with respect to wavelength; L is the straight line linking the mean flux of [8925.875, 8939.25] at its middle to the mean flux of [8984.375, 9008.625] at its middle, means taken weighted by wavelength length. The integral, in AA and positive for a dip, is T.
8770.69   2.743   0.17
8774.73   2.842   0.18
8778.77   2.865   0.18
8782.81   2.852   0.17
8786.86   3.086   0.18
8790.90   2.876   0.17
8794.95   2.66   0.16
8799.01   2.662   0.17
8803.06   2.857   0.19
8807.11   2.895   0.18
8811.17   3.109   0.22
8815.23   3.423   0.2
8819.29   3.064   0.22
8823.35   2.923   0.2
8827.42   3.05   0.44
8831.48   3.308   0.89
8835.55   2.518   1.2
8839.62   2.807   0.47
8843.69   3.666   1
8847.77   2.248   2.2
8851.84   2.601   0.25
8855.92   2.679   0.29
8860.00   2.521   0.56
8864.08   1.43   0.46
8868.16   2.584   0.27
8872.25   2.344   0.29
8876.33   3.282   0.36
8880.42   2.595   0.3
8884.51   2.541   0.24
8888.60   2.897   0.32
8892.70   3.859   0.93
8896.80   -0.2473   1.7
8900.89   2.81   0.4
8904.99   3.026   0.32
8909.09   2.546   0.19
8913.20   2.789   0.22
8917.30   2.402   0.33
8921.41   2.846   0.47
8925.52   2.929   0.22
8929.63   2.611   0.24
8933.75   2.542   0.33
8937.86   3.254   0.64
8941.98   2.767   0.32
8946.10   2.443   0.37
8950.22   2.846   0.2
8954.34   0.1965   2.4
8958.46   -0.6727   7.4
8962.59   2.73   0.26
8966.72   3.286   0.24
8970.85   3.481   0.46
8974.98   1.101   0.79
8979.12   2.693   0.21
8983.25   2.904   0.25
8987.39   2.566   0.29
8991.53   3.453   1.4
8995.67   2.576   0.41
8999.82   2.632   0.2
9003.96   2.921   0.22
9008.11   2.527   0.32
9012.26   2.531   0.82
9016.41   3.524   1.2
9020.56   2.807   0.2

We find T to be 9.07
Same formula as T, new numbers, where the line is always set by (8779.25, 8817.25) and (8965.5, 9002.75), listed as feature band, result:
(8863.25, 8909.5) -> 5.57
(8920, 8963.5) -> 9.08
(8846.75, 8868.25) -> 4.07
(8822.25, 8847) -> -0.98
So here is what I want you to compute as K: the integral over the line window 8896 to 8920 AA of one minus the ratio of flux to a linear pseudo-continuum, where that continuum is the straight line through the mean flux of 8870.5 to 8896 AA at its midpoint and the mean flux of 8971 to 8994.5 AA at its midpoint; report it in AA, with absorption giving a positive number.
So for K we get 3.2 AA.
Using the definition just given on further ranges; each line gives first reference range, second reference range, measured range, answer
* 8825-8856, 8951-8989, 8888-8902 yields 1.6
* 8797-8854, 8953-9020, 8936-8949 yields -1.2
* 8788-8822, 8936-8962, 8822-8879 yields -2.3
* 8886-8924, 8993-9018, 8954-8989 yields 7.7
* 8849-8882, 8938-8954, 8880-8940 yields -3.3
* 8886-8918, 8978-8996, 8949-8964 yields 8.9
